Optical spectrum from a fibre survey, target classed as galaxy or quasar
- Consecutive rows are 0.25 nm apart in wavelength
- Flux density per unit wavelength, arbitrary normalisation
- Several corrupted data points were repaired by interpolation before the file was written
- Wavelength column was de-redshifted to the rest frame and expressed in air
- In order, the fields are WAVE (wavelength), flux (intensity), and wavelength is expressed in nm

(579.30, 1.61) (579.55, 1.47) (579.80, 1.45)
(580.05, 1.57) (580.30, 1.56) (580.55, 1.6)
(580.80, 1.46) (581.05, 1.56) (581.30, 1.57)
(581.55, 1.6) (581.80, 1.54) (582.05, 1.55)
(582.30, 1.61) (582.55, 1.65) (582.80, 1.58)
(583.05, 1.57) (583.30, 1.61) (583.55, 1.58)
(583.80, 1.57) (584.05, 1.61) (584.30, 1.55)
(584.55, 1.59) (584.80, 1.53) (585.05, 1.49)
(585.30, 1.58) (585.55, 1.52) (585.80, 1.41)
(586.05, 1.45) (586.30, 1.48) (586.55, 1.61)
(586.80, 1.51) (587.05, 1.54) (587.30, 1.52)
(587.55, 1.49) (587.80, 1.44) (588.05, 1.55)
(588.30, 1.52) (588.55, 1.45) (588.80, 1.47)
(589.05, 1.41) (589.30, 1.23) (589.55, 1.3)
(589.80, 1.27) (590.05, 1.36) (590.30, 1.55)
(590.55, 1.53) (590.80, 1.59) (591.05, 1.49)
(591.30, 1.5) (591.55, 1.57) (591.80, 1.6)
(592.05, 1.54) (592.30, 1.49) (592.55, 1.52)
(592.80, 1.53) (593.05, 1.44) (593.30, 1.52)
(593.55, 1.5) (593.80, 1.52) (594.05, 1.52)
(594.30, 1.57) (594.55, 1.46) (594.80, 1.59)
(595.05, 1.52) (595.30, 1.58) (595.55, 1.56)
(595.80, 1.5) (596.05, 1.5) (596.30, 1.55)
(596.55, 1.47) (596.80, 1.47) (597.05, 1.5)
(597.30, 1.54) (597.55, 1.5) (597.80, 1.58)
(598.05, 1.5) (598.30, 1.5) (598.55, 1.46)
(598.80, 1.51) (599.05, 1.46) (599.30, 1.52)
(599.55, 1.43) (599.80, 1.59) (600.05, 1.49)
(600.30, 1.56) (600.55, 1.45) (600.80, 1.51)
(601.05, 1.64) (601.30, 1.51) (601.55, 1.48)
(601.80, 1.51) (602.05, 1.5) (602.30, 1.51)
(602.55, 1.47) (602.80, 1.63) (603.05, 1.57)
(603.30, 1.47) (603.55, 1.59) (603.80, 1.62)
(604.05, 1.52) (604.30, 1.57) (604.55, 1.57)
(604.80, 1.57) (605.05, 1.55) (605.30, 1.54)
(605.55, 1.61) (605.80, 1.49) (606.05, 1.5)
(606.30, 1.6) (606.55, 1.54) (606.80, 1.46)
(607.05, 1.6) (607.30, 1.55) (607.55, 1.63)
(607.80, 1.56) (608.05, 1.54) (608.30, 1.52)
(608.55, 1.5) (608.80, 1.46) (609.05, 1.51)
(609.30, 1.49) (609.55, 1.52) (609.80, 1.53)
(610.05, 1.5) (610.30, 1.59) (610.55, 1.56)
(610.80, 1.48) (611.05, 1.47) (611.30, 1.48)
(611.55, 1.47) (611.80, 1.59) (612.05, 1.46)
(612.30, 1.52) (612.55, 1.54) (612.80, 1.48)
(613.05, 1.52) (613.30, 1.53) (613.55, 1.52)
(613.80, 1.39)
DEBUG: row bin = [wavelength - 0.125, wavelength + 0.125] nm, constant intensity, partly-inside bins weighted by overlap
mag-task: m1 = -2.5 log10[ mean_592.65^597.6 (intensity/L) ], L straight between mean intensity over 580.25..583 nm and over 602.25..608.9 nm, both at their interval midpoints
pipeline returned 0.03 mag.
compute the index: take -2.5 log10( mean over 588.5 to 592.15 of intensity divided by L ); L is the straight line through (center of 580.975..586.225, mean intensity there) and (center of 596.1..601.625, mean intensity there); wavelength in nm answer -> 0.058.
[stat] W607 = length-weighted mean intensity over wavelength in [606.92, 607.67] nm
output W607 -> 1.59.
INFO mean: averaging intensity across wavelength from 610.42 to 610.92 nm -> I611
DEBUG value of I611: 1.52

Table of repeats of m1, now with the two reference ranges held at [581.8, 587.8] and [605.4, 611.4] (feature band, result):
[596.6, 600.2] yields 0.023 mag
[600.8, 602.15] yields 0.005 mag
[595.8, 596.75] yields 0.025 mag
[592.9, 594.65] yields 0.024 mag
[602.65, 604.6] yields -0.024 mag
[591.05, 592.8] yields 0.005 mag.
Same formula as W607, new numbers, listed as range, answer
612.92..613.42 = 1.52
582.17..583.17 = 1.6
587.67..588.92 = 1.49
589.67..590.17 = 1.31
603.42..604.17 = 1.58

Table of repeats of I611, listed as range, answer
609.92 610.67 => 1.55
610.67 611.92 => 1.5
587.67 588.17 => 1.49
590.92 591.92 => 1.54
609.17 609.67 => 1.5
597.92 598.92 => 1.49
